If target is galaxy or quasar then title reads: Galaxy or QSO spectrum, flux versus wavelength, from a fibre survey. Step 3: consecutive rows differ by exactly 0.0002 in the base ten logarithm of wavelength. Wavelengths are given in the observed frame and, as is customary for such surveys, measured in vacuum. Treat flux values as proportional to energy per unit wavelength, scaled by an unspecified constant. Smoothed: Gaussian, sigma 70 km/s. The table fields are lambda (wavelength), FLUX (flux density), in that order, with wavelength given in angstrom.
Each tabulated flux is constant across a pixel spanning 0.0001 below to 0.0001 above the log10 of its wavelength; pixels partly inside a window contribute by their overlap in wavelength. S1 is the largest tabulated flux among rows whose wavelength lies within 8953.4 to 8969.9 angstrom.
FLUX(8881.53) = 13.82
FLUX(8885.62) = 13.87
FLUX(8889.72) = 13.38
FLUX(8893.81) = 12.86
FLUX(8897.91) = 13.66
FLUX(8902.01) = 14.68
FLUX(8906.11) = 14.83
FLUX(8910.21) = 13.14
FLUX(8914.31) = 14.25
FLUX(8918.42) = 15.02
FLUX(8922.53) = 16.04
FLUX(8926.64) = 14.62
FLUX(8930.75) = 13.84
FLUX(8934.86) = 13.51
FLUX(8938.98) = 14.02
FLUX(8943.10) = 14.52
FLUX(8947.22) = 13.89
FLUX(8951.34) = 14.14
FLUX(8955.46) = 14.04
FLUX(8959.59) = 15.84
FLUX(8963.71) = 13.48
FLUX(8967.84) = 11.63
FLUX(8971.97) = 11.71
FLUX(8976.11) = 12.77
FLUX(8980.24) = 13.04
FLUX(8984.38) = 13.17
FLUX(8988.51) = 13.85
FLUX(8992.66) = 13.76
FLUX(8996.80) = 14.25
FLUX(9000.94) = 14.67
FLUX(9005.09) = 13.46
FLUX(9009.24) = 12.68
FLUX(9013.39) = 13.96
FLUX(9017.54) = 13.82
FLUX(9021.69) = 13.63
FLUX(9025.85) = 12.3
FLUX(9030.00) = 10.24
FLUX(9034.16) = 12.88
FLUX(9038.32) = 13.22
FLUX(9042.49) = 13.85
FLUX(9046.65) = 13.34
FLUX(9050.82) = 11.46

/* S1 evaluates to 15.84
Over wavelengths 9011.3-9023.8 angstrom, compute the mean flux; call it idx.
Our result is 13.8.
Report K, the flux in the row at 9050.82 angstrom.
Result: 11.46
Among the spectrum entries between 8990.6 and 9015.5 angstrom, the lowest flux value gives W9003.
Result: 12.68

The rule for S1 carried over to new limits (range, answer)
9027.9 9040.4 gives 13.22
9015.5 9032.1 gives 13.82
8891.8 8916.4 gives 14.83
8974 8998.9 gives 14.25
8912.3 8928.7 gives 16.04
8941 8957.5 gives 14.52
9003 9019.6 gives 13.96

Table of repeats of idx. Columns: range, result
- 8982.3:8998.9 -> 13.8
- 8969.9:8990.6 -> 12.9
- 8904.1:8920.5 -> 14.3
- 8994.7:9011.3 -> 13.8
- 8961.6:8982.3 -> 12.5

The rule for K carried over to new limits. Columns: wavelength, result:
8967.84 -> 11.63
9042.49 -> 13.85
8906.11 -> 14.83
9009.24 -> 12.68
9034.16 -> 12.88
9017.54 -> 13.82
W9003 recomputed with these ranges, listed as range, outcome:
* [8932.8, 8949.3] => 13.51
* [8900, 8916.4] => 13.14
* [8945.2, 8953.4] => 13.89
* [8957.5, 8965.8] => 13.48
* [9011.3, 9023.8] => 13.63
